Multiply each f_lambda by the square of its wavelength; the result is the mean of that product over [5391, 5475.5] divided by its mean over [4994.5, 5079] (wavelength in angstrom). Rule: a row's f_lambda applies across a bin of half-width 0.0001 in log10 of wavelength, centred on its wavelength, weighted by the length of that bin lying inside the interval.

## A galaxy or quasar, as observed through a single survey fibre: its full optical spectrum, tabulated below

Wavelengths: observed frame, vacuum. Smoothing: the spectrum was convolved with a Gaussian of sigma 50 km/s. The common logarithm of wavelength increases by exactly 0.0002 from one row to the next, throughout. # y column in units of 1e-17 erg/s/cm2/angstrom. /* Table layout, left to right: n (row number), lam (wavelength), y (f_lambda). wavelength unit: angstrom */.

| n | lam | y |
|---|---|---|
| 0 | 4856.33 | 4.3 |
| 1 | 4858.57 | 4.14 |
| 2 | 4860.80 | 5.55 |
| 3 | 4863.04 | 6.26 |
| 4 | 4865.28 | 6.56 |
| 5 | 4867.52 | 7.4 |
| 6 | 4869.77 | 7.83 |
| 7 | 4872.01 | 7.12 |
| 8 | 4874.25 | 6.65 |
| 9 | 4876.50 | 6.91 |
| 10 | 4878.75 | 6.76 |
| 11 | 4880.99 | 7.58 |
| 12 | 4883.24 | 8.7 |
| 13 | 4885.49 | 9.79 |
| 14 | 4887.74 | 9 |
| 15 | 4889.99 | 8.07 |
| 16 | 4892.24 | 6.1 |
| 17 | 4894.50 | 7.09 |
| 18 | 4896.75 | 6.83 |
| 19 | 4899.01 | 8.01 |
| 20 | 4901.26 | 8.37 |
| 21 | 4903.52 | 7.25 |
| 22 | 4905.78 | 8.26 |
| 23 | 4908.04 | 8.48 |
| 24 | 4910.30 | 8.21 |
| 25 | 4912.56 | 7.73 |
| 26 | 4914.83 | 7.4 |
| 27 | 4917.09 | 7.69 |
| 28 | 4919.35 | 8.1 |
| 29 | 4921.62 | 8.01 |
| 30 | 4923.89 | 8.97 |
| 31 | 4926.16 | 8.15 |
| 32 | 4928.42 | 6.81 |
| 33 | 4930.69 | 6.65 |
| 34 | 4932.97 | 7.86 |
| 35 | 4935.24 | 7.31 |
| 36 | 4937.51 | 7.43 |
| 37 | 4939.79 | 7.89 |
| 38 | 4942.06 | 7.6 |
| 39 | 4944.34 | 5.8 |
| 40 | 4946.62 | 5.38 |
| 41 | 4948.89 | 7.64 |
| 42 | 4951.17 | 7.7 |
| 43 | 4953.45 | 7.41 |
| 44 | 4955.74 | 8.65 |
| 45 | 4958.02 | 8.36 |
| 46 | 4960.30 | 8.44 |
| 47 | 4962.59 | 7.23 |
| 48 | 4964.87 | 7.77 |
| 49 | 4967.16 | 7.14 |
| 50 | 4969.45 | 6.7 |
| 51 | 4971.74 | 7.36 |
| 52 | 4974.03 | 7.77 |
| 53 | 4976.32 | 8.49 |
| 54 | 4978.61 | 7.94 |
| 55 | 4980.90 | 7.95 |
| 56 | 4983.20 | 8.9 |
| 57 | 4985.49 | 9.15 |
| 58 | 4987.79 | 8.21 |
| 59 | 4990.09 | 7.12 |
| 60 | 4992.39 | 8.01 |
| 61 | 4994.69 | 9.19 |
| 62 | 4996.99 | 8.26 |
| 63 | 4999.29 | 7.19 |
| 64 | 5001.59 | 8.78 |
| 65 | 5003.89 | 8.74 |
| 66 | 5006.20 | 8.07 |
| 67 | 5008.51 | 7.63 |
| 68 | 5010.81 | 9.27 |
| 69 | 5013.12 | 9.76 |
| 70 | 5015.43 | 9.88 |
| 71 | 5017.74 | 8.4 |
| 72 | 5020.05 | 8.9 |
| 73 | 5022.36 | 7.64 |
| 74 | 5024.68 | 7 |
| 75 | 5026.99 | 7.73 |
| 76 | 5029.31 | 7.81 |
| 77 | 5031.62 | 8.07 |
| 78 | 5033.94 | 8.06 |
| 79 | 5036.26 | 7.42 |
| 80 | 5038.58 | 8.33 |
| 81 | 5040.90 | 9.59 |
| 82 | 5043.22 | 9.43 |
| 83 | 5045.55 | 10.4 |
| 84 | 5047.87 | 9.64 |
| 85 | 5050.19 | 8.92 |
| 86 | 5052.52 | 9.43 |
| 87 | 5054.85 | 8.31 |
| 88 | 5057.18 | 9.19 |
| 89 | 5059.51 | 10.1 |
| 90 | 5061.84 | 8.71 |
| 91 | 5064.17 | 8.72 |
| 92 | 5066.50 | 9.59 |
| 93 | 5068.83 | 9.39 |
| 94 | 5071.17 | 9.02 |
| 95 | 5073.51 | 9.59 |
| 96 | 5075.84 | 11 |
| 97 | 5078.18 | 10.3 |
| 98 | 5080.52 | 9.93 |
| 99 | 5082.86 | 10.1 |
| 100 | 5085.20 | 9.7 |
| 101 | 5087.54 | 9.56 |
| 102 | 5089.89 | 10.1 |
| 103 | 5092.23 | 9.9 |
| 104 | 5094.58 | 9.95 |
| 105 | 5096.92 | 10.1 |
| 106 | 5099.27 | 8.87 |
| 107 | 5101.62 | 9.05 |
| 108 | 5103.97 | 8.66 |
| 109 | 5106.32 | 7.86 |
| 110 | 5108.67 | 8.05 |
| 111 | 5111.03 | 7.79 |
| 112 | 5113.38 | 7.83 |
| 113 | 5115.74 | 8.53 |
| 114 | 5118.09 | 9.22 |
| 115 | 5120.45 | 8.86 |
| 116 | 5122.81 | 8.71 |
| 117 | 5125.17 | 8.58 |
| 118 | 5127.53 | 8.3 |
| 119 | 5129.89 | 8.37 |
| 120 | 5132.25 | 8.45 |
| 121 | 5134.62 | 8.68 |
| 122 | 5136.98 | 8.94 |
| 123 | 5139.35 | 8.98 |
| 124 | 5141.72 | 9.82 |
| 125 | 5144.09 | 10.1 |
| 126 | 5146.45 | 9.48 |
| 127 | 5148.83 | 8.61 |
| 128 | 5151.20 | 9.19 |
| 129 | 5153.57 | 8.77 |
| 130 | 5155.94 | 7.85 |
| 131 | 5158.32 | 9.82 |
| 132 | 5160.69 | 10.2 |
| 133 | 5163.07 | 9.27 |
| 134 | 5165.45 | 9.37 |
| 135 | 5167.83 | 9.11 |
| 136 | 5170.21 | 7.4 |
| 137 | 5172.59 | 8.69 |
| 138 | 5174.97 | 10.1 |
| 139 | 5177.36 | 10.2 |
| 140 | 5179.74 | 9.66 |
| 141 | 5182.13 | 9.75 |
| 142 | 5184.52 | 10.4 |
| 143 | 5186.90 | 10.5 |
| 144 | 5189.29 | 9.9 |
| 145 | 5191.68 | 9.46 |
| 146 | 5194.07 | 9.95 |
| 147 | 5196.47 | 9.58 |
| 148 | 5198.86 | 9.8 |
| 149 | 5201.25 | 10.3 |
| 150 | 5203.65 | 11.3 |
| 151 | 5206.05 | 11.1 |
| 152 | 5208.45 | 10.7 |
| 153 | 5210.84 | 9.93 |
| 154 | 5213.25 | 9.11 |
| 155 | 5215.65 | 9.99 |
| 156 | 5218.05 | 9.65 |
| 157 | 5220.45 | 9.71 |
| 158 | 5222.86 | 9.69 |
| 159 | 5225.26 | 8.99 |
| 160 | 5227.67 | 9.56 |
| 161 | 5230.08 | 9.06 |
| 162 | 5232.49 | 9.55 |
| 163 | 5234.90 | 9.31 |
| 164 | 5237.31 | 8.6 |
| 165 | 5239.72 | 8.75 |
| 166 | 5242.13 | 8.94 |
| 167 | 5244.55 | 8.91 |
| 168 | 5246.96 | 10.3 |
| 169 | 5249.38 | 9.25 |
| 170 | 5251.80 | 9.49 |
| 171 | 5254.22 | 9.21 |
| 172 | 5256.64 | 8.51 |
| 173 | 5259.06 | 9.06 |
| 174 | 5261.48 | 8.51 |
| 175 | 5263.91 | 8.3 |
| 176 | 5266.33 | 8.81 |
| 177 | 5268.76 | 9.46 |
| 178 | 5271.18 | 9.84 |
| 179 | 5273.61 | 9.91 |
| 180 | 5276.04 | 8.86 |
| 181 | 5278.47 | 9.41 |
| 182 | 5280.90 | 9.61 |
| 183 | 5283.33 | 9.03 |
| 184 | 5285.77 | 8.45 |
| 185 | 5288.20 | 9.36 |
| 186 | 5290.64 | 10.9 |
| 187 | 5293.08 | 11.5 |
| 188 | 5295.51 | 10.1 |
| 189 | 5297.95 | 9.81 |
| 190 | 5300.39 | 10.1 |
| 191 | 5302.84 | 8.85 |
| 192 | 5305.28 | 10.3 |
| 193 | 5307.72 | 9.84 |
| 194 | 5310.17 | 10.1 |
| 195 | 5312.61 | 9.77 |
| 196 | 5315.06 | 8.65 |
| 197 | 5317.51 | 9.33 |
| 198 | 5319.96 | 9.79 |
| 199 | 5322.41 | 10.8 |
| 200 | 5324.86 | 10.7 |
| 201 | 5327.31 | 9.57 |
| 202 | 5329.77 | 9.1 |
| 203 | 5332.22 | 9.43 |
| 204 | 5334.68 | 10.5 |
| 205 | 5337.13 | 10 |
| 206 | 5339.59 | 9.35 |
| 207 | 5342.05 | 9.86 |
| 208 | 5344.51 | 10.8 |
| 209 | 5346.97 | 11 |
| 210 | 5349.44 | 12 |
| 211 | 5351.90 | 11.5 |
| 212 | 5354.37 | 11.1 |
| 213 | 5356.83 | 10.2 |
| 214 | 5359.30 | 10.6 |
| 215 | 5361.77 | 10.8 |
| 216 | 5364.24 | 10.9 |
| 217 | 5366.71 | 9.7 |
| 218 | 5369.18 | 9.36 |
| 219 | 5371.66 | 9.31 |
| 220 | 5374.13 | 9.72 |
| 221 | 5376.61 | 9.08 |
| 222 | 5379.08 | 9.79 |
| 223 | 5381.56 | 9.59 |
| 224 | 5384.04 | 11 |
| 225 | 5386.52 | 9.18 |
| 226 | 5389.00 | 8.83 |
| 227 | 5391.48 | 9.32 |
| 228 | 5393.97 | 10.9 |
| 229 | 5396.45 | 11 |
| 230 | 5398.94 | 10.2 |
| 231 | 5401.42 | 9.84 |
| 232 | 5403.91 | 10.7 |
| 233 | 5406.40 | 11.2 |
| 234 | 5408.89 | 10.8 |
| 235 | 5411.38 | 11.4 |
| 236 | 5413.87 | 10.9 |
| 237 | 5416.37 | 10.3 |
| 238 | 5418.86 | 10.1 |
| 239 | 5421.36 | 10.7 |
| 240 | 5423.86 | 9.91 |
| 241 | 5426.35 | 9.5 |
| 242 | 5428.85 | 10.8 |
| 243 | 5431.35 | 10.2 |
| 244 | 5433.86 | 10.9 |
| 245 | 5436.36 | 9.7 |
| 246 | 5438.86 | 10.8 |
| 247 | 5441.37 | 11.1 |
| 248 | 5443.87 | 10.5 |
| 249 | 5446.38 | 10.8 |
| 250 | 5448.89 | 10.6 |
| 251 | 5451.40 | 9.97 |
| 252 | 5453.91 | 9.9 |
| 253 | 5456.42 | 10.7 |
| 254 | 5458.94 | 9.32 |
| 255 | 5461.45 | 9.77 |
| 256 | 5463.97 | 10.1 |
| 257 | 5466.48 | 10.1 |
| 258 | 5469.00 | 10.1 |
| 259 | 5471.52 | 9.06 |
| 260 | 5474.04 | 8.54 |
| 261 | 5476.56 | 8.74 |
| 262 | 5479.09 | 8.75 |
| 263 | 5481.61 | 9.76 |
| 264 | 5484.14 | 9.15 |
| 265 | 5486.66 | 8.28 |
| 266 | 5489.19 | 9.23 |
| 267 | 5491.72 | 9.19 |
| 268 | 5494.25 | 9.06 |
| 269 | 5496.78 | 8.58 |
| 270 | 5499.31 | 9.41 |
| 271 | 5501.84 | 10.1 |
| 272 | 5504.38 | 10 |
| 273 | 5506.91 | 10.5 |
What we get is 1.35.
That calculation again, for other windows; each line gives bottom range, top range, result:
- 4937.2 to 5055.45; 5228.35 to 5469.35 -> 1.40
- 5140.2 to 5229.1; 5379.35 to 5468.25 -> 1.17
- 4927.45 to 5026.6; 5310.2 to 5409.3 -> 1.49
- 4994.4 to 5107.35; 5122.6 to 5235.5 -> 1.10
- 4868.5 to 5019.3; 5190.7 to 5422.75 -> 1.45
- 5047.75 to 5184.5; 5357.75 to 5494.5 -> 1.22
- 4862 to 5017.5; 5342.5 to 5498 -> 1.55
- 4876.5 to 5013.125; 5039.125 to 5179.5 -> 1.25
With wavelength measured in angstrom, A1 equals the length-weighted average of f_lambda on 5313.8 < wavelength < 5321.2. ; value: 9.26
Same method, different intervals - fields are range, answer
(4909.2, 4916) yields 7.78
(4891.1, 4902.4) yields 7.28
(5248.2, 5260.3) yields 9.1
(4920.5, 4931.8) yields 7.72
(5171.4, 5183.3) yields 9.68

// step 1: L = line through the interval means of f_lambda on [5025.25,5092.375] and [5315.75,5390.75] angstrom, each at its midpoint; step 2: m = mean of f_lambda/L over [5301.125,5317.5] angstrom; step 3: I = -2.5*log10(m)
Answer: 0.04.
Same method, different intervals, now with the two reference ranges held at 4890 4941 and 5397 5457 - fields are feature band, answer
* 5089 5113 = -0.036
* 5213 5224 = -0.039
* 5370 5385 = 0.055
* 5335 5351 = -0.053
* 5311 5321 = 0.053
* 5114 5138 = 0.023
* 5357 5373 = 0.003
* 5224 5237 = 0.018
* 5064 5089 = -0.143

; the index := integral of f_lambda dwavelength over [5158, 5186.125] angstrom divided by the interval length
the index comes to 9.5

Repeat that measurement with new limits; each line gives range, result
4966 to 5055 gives 8.38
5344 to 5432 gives 10.3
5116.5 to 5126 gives 8.84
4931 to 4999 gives 7.73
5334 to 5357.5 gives 10.6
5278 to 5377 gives 10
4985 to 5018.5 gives 8.5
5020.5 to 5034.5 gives 7.76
